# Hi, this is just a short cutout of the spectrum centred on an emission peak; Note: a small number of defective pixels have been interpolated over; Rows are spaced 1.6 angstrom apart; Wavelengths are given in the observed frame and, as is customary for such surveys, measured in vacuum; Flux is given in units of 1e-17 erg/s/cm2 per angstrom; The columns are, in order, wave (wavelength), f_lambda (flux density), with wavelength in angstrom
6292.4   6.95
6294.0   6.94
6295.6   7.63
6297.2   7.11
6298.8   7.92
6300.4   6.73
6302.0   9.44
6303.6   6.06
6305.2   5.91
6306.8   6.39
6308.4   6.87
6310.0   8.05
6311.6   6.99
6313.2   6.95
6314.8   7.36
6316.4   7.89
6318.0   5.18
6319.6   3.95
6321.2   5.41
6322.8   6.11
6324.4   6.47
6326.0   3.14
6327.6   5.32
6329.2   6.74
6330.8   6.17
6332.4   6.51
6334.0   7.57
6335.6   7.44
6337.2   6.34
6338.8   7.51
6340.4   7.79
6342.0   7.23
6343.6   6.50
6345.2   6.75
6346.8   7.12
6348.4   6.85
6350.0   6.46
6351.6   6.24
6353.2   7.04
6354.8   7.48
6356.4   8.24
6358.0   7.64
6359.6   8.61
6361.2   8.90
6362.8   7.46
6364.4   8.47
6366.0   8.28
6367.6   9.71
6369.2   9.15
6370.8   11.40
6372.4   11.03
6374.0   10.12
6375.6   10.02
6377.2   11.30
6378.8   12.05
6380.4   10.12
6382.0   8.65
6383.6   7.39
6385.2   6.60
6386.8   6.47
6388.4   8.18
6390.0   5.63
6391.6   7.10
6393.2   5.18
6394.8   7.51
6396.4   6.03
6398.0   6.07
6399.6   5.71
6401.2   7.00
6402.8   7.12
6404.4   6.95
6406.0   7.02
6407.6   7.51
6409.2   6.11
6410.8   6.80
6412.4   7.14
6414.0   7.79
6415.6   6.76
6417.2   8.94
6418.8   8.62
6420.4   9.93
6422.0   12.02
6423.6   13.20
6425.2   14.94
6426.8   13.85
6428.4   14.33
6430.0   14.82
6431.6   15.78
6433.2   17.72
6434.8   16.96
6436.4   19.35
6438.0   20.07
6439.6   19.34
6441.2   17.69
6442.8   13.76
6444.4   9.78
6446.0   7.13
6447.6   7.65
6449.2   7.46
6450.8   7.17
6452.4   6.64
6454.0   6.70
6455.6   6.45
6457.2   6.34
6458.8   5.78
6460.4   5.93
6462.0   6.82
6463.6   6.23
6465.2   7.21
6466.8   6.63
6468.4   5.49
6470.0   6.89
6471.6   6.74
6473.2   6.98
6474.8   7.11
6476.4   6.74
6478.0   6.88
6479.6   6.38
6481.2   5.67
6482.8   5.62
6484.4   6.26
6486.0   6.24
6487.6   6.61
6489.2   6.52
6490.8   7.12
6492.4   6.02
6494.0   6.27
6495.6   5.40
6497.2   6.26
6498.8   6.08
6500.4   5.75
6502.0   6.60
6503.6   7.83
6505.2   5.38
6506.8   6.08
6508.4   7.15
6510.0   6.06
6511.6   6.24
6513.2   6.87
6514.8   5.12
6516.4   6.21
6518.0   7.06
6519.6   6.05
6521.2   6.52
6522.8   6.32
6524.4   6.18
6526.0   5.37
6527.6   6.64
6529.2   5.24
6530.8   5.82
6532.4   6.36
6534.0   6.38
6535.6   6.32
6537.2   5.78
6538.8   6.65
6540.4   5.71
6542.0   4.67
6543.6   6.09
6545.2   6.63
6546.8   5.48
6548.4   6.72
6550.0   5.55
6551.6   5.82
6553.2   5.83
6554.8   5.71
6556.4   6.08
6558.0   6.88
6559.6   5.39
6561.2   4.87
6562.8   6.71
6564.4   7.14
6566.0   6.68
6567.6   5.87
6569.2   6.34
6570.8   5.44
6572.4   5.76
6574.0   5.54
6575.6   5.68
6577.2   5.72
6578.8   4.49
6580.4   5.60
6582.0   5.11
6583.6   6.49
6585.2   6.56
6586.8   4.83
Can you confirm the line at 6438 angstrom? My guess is [O III] 5007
